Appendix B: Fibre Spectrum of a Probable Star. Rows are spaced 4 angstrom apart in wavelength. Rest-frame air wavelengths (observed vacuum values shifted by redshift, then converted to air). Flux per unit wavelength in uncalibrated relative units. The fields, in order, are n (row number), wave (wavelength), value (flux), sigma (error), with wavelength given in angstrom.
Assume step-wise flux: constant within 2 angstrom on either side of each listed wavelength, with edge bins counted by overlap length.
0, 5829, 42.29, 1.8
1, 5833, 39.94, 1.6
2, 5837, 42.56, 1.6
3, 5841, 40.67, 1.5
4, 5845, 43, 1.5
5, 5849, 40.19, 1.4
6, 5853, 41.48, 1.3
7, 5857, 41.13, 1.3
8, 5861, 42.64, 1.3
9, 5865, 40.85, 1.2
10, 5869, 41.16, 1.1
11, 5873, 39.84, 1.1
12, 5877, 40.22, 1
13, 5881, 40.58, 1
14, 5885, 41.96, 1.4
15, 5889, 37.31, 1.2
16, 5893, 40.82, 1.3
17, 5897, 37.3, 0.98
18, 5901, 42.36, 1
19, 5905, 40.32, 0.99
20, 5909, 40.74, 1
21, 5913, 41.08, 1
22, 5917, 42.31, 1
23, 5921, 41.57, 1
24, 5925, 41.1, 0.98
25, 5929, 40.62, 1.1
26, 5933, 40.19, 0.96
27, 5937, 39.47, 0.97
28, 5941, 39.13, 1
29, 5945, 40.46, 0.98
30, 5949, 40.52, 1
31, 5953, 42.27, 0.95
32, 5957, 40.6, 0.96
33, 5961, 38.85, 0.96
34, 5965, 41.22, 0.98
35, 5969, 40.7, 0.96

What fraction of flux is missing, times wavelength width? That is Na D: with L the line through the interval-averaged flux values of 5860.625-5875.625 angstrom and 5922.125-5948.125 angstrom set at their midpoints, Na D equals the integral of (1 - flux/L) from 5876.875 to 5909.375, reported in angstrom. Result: 0.4 angstrom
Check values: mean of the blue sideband 40.9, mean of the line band 40.1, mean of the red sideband 40.2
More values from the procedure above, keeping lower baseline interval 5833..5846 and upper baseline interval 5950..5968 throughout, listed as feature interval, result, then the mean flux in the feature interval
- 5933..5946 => 0.4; 39.7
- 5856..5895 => 0.7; 40.6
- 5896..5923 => 0.1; 40.9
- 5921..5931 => 0.0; 41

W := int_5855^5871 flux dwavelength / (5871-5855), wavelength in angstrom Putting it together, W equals 41.4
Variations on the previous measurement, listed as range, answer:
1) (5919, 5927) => 41.3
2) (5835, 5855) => 41.6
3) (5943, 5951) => 40.5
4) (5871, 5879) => 40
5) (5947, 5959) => 41.1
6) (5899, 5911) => 41.1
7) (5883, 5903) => 40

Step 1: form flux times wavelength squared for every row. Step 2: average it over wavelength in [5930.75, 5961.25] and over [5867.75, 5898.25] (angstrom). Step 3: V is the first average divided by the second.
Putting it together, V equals 1.0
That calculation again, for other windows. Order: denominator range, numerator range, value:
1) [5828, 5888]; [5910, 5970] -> 1.02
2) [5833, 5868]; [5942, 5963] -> 1.01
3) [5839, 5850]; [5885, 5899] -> 0.96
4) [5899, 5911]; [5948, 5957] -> 1.02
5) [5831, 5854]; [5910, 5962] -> 1.02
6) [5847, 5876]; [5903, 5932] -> 1.02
